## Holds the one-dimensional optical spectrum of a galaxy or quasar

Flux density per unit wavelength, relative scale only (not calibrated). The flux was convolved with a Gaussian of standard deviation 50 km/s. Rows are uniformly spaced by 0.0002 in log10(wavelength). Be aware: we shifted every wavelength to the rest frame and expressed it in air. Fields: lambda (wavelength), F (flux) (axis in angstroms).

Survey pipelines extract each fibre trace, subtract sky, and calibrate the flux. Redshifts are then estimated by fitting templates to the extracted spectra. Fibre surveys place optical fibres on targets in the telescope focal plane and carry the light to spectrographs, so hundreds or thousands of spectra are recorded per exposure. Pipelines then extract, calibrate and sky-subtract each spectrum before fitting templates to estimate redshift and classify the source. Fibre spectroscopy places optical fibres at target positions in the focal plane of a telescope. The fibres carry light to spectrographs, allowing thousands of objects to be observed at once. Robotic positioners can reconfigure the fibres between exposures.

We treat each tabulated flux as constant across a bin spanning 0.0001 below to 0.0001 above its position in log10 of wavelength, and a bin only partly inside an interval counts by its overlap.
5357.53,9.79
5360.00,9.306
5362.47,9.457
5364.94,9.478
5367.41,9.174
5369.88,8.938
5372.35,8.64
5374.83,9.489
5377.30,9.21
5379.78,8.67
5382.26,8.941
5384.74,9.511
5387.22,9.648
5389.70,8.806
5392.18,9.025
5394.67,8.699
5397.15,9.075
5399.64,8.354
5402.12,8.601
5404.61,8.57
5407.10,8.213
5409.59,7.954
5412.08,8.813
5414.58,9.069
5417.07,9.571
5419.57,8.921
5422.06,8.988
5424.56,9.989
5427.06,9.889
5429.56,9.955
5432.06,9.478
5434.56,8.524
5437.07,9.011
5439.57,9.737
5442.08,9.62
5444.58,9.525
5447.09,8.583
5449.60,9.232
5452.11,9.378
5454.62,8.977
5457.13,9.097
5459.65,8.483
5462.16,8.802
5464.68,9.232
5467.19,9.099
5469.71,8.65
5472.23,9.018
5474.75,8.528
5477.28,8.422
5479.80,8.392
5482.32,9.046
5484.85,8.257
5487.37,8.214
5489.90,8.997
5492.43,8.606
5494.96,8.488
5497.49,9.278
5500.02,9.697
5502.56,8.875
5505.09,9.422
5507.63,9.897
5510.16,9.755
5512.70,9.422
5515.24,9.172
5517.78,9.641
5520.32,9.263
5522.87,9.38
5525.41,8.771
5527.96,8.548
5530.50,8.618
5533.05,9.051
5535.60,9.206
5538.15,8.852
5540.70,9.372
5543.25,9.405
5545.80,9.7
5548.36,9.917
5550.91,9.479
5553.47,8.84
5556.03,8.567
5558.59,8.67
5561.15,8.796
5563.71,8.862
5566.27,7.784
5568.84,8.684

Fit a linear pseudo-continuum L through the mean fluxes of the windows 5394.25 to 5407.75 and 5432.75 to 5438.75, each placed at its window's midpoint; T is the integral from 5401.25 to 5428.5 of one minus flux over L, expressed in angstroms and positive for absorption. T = -0.78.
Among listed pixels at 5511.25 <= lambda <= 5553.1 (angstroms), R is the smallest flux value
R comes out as 8.548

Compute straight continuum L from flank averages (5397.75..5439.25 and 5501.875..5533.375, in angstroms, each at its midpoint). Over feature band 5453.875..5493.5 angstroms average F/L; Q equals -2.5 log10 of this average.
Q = 0.05 mag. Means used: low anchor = 9.01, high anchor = 9.23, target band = 8.74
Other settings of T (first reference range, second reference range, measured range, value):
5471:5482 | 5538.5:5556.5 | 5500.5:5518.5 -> -1.0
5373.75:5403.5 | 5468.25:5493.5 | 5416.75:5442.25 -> -1.7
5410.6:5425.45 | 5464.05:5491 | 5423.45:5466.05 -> -1.4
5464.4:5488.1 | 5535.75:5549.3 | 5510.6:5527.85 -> -0.2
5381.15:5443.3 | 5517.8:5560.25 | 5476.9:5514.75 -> 0.4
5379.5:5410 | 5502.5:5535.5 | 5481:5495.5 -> 0.8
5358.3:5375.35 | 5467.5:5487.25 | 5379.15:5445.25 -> -0.8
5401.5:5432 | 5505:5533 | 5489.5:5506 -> 0.3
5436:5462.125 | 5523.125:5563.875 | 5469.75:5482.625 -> 0.7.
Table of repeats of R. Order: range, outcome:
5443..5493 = 8.214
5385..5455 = 7.954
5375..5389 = 8.67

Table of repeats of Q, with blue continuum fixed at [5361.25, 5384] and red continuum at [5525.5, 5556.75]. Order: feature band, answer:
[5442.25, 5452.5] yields -0.011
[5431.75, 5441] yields -0.005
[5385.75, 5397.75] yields 0.007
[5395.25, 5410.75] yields 0.079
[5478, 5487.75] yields 0.076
